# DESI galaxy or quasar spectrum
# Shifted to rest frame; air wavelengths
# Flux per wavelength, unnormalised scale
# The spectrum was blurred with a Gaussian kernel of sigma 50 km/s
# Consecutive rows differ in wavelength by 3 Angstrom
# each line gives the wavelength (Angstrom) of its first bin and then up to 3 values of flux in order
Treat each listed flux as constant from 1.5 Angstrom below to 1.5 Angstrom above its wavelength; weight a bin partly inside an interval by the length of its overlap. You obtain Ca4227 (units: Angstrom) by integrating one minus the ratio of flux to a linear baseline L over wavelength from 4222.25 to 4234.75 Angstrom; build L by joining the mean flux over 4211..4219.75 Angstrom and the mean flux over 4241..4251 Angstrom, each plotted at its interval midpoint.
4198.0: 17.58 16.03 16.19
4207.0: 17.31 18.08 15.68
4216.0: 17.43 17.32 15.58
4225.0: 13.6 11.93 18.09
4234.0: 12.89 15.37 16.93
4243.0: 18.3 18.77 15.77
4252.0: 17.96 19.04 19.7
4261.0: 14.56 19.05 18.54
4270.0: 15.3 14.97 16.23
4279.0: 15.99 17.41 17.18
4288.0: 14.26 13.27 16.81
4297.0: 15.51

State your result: 2.1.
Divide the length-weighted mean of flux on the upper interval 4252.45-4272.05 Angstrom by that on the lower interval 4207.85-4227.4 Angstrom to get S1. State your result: 1.09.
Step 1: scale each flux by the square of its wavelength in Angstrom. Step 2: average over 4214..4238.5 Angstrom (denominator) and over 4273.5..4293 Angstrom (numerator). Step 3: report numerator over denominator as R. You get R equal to 1.1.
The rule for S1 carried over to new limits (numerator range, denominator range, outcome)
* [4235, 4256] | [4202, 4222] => 1.03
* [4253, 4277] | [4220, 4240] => 1.16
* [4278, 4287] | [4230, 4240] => 1.08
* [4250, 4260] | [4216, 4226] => 1.17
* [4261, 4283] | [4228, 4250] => 1.02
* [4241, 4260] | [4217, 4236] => 1.21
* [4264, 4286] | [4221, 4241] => 1.12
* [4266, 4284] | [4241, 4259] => 0.90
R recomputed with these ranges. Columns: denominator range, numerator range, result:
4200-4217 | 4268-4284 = 0.99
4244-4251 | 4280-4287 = 0.99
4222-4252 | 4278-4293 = 1.01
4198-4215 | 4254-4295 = 1.02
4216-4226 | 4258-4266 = 1.12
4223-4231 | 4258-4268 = 1.29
